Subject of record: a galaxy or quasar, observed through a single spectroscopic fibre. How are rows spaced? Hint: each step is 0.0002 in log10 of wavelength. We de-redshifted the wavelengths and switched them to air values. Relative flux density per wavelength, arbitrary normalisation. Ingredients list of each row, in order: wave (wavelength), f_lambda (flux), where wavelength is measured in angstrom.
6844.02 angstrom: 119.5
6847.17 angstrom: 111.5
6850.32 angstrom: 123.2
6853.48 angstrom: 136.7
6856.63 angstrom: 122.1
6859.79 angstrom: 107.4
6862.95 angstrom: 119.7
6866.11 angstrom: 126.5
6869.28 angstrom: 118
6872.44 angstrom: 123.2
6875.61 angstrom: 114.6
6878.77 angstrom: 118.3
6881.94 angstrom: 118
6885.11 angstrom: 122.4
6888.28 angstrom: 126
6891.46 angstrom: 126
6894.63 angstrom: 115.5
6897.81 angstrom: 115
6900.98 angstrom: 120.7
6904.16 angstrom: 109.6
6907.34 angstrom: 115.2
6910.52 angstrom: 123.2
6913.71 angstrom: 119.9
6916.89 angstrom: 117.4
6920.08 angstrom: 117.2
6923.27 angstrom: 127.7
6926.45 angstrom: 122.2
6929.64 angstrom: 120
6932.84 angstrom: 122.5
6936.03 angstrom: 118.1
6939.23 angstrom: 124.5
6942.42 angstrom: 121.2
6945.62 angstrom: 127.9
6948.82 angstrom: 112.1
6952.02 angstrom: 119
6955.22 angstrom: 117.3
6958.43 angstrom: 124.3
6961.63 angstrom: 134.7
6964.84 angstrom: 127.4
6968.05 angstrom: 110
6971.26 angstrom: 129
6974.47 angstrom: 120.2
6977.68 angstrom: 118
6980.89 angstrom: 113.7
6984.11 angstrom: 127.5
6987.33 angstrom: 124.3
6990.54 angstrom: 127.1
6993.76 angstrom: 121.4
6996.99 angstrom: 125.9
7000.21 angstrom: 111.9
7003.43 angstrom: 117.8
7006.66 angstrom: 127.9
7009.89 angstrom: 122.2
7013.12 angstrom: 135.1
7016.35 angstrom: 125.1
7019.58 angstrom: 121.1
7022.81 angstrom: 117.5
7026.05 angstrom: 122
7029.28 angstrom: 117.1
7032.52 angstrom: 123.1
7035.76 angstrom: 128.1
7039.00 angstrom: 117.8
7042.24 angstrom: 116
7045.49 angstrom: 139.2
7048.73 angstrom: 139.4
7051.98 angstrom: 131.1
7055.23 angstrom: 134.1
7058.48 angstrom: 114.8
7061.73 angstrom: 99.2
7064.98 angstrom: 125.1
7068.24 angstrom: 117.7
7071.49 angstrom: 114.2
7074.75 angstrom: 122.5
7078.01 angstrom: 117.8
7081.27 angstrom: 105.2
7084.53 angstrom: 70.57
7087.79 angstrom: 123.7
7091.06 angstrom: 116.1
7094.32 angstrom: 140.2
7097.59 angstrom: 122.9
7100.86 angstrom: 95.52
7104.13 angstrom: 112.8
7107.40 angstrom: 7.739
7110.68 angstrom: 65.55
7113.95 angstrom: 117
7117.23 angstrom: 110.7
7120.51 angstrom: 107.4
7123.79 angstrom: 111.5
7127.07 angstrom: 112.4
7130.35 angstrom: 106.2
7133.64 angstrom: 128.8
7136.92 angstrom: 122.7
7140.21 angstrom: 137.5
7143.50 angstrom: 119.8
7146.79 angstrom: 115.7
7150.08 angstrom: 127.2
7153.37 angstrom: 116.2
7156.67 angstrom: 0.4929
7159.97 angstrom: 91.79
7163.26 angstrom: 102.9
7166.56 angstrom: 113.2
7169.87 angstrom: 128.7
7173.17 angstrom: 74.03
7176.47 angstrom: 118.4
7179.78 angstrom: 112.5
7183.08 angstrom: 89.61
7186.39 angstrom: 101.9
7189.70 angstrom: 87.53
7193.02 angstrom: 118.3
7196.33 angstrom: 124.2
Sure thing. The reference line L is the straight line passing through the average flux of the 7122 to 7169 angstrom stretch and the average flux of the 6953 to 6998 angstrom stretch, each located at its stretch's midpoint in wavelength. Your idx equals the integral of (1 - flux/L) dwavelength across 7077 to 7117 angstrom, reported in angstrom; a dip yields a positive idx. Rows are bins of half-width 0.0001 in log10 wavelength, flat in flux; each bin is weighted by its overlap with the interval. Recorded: 4.5 angstrom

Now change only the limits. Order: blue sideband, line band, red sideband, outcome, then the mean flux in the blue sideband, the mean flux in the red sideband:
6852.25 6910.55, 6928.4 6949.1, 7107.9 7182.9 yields -0.9 angstrom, 120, 105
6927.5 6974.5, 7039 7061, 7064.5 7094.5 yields -2.2 angstrom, 122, 114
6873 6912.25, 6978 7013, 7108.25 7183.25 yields -2.8 angstrom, 119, 105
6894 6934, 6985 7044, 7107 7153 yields -4.1 angstrom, 119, 109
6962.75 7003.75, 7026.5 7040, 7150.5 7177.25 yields -0.9 angstrom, 121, 94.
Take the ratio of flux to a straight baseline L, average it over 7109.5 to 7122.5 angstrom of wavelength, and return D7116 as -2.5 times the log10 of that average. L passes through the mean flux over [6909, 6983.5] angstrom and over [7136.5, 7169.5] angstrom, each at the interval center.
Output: 0.064 mag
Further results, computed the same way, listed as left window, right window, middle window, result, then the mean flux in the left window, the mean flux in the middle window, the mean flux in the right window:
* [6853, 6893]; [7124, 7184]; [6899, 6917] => 0.01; 121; 118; 107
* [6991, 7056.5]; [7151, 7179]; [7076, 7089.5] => 0.07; 125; 105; 94.7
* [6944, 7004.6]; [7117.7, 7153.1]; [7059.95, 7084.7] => 0.08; 122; 111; 119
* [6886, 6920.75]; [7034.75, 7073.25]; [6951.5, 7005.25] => -0.01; 119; 122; 123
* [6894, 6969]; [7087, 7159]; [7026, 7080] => -0.11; 120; 122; 105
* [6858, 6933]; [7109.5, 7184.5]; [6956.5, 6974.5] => -0.08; 119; 124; 106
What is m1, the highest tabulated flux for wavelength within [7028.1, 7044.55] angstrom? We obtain 128.1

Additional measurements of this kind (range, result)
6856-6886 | 126.5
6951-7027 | 135.1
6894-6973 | 134.7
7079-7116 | 140.2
